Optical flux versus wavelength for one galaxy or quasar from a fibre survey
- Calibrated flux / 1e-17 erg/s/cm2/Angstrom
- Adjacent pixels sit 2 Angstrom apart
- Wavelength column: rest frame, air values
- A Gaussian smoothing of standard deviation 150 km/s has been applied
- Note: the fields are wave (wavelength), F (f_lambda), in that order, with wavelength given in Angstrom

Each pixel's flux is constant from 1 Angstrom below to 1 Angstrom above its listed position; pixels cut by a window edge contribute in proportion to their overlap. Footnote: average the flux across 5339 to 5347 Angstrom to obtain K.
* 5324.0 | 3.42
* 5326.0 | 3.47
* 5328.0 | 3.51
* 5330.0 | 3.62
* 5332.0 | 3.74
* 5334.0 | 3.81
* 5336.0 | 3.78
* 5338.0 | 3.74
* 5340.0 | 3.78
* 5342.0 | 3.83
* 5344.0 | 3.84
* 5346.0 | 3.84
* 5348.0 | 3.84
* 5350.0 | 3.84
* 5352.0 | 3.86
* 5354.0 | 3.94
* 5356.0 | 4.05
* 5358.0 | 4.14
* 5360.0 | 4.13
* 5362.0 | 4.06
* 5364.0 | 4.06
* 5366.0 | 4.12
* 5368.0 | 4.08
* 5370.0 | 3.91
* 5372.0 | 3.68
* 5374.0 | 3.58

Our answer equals 3.82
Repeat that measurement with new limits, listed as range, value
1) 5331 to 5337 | 3.78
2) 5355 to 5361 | 4.11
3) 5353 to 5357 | 4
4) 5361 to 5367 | 4.08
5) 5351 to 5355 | 3.9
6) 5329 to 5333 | 3.68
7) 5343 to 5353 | 3.84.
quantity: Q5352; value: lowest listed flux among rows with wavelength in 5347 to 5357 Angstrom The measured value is 3.84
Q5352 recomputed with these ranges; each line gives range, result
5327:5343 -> 3.51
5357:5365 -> 4.06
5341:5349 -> 3.83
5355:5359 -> 4.05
